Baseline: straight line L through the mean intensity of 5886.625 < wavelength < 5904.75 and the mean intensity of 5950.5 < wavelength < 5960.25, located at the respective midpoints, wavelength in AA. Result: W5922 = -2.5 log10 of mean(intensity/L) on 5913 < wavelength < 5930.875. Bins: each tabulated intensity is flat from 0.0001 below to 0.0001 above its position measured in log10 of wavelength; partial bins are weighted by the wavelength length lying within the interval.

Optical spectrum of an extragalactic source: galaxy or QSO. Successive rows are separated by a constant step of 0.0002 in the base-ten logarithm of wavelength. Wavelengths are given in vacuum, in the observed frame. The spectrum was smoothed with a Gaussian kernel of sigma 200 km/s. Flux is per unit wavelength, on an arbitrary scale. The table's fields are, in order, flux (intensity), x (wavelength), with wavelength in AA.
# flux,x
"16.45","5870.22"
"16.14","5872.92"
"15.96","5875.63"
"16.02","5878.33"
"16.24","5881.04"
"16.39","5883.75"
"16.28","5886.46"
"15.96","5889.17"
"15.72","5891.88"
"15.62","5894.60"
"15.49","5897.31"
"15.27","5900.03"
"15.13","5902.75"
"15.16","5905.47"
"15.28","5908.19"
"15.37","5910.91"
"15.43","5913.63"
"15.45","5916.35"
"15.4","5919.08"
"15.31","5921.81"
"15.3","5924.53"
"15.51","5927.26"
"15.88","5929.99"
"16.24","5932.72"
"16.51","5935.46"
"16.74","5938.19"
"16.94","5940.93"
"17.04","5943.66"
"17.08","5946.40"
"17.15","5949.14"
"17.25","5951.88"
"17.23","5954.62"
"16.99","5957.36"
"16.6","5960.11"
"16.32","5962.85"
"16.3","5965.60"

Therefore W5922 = 0.05 mag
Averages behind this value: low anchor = 15.6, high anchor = 17.1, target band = 15.5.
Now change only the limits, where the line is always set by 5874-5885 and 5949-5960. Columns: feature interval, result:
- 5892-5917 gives 0.074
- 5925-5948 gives 0.027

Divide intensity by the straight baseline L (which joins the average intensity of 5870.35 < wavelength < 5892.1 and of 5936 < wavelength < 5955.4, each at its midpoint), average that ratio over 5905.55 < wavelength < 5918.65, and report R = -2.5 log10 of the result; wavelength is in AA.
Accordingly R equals 0.08 mag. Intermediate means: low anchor 16.1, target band 15.4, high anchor 17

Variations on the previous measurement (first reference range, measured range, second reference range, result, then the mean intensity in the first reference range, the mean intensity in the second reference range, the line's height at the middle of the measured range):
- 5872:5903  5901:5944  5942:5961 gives 0.05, 15.9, 17.1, 16.5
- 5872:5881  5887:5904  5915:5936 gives 0.02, 16.1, 15.7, 15.9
